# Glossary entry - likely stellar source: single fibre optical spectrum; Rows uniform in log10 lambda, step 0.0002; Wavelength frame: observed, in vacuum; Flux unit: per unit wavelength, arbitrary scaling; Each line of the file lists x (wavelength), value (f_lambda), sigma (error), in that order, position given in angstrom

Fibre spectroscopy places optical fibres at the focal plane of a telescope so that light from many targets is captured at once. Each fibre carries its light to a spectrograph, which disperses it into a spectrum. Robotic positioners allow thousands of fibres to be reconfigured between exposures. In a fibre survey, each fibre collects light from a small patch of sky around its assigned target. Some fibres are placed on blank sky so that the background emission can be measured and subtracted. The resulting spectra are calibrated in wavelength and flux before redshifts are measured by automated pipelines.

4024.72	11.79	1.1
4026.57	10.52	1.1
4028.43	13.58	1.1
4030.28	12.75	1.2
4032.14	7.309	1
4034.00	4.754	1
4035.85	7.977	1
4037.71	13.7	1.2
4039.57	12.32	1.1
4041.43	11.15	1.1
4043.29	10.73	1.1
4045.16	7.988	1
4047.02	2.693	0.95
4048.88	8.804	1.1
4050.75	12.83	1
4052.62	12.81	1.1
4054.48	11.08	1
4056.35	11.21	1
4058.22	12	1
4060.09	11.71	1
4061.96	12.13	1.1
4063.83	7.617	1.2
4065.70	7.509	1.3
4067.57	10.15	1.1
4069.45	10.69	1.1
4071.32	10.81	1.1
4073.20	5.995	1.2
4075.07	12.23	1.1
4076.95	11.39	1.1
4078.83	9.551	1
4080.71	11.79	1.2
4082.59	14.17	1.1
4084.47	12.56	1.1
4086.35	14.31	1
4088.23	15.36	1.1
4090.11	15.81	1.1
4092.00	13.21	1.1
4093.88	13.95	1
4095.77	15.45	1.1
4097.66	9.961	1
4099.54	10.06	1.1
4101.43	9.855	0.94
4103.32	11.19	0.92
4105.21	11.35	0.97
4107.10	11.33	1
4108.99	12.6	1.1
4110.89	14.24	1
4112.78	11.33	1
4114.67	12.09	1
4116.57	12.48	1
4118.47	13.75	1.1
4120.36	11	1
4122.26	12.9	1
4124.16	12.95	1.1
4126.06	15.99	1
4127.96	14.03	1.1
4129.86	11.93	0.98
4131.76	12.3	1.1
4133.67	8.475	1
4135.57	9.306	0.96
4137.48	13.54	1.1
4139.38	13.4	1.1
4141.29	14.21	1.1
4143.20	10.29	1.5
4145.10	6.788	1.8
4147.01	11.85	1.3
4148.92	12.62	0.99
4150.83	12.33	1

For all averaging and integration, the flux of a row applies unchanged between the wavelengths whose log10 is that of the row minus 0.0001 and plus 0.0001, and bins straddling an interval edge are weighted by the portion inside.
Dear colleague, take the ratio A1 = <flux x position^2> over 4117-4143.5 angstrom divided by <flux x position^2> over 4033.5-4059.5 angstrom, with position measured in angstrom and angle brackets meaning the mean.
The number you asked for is 1.3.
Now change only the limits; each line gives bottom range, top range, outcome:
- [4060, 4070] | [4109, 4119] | 1.33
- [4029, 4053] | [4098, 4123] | 1.26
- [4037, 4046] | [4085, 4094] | 1.33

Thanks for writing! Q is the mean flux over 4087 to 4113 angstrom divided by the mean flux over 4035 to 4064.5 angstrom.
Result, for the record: 1.2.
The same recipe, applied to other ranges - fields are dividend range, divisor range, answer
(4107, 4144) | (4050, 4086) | 1.13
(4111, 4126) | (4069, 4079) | 1.25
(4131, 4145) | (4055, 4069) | 1.09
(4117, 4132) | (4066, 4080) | 1.31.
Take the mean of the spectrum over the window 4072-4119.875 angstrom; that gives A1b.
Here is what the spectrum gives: 12.2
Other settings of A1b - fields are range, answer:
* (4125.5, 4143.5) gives 12.3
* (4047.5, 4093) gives 11.4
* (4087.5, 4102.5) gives 12.9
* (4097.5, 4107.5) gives 10.6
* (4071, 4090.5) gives 12.1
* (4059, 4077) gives 9.97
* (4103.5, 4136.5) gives 12.2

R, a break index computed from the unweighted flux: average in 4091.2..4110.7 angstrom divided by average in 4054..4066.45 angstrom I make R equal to 1.14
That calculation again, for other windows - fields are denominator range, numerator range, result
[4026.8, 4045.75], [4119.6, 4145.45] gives 1.17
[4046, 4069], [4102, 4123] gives 1.21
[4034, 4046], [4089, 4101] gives 1.27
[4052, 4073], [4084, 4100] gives 1.29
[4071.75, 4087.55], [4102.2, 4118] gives 1.05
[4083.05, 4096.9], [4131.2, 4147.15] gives 0.77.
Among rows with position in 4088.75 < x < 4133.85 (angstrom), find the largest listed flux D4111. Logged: 15.99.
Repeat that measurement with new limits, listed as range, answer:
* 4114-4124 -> 13.75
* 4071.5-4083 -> 14.17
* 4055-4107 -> 15.81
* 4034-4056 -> 13.7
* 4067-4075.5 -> 12.23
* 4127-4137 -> 14.03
